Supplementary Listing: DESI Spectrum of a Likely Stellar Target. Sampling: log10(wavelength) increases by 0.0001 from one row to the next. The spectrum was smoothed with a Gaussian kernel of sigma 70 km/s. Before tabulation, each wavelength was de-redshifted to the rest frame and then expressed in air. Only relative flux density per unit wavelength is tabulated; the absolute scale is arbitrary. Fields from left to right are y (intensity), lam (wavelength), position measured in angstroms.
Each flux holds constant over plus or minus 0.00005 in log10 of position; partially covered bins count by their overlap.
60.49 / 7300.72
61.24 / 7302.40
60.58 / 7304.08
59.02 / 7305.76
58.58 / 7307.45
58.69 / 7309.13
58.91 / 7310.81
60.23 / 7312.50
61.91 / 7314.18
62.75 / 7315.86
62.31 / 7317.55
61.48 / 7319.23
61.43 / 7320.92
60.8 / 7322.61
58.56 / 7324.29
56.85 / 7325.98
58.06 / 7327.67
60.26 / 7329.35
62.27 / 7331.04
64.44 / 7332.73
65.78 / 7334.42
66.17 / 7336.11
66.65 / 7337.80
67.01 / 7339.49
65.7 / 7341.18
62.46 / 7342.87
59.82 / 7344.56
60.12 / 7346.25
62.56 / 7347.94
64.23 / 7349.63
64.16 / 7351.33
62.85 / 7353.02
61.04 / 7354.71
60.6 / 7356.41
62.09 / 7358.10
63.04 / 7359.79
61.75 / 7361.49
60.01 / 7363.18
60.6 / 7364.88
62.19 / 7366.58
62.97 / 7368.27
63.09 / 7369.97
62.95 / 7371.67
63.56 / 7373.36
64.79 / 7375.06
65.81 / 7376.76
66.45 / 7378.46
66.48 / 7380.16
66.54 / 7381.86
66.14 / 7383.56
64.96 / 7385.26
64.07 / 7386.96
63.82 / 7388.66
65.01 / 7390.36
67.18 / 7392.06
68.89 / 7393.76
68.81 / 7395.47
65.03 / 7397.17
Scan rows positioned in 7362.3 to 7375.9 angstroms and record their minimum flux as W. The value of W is 60.01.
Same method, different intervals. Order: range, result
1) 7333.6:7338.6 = 65.78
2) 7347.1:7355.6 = 61.04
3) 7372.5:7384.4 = 63.56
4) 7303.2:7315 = 58.58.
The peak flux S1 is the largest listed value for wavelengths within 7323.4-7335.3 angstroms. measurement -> 65.78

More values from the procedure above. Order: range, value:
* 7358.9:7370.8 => 63.09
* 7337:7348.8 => 67.01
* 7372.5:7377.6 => 65.81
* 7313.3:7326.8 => 62.75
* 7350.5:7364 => 64.16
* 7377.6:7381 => 66.48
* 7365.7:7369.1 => 62.97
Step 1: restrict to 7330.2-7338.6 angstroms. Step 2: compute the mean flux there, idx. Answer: 65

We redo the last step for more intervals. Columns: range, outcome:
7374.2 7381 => 65.8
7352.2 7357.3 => 61.5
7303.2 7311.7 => 59.1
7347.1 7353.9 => 63.4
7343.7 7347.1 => 60.1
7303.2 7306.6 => 59.9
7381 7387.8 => 65.4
